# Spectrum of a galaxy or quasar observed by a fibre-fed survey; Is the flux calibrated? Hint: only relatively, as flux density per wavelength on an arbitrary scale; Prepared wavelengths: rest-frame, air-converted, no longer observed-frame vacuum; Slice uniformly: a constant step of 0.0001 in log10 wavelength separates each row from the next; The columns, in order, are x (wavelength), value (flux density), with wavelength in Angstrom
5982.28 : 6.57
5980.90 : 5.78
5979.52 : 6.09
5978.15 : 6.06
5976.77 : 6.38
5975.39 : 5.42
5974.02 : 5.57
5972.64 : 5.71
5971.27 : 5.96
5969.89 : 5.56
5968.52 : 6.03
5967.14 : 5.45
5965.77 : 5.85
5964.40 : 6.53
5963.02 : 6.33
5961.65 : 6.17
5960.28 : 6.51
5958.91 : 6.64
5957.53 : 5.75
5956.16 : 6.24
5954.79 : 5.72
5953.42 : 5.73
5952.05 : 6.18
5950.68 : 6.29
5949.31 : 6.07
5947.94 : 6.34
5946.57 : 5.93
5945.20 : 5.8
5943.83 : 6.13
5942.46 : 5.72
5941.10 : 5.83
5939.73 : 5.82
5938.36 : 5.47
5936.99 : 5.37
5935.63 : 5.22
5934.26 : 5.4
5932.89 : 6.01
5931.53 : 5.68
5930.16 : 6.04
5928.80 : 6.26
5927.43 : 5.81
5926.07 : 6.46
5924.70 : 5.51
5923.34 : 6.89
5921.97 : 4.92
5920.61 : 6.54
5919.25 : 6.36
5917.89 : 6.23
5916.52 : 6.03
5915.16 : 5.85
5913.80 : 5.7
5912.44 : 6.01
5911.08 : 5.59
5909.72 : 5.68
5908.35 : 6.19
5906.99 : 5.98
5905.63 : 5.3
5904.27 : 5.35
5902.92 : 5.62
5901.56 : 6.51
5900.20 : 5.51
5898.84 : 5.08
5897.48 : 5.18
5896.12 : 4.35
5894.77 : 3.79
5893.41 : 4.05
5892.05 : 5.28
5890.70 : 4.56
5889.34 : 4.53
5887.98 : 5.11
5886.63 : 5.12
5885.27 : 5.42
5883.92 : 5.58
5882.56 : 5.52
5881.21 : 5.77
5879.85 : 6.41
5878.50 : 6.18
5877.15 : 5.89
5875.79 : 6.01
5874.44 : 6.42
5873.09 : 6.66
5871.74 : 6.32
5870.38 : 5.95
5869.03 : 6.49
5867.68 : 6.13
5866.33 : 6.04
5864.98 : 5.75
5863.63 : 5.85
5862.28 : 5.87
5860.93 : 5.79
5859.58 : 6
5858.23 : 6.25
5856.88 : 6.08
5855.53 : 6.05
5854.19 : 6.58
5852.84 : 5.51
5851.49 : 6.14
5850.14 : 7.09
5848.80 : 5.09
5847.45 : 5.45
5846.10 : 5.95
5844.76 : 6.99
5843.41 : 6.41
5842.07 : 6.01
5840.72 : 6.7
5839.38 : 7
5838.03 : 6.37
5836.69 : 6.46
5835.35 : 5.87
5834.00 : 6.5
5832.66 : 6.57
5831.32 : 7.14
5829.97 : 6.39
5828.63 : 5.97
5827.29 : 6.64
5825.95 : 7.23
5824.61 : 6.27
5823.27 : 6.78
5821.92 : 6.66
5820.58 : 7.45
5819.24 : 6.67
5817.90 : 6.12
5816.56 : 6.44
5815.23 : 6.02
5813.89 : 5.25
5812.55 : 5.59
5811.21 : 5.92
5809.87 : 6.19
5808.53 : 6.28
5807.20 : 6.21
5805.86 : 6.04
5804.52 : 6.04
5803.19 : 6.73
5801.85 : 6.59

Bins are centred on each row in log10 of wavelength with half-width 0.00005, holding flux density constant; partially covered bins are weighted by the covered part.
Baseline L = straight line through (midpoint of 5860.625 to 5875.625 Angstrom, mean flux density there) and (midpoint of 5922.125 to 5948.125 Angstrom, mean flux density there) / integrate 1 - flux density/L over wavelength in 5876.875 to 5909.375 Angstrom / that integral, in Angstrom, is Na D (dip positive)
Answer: 3.7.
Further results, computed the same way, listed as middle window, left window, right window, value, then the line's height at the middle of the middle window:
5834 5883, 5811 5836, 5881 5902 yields -3.9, 5.71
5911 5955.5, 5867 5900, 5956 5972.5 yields -0.5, 5.85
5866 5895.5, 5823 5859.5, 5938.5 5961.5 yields 3.0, 6.23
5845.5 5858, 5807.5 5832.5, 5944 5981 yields 0.6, 6.31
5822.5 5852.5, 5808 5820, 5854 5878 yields -1.6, 6.08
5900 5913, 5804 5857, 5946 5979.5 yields 0.8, 6.14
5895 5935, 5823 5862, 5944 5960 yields 2.5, 6.15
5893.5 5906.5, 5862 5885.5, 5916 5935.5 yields 1.9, 6.01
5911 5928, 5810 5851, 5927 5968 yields 0.1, 6.04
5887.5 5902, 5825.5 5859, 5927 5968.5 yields 3.0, 6.14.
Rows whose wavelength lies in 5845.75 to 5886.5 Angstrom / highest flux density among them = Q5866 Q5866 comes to 7.09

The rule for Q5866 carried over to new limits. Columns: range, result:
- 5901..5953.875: 6.89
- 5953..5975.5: 6.64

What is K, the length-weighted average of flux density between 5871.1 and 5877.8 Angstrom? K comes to 6.26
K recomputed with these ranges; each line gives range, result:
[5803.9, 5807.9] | 6.1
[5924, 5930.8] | 6.02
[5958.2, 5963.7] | 6.41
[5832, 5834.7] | 6.52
